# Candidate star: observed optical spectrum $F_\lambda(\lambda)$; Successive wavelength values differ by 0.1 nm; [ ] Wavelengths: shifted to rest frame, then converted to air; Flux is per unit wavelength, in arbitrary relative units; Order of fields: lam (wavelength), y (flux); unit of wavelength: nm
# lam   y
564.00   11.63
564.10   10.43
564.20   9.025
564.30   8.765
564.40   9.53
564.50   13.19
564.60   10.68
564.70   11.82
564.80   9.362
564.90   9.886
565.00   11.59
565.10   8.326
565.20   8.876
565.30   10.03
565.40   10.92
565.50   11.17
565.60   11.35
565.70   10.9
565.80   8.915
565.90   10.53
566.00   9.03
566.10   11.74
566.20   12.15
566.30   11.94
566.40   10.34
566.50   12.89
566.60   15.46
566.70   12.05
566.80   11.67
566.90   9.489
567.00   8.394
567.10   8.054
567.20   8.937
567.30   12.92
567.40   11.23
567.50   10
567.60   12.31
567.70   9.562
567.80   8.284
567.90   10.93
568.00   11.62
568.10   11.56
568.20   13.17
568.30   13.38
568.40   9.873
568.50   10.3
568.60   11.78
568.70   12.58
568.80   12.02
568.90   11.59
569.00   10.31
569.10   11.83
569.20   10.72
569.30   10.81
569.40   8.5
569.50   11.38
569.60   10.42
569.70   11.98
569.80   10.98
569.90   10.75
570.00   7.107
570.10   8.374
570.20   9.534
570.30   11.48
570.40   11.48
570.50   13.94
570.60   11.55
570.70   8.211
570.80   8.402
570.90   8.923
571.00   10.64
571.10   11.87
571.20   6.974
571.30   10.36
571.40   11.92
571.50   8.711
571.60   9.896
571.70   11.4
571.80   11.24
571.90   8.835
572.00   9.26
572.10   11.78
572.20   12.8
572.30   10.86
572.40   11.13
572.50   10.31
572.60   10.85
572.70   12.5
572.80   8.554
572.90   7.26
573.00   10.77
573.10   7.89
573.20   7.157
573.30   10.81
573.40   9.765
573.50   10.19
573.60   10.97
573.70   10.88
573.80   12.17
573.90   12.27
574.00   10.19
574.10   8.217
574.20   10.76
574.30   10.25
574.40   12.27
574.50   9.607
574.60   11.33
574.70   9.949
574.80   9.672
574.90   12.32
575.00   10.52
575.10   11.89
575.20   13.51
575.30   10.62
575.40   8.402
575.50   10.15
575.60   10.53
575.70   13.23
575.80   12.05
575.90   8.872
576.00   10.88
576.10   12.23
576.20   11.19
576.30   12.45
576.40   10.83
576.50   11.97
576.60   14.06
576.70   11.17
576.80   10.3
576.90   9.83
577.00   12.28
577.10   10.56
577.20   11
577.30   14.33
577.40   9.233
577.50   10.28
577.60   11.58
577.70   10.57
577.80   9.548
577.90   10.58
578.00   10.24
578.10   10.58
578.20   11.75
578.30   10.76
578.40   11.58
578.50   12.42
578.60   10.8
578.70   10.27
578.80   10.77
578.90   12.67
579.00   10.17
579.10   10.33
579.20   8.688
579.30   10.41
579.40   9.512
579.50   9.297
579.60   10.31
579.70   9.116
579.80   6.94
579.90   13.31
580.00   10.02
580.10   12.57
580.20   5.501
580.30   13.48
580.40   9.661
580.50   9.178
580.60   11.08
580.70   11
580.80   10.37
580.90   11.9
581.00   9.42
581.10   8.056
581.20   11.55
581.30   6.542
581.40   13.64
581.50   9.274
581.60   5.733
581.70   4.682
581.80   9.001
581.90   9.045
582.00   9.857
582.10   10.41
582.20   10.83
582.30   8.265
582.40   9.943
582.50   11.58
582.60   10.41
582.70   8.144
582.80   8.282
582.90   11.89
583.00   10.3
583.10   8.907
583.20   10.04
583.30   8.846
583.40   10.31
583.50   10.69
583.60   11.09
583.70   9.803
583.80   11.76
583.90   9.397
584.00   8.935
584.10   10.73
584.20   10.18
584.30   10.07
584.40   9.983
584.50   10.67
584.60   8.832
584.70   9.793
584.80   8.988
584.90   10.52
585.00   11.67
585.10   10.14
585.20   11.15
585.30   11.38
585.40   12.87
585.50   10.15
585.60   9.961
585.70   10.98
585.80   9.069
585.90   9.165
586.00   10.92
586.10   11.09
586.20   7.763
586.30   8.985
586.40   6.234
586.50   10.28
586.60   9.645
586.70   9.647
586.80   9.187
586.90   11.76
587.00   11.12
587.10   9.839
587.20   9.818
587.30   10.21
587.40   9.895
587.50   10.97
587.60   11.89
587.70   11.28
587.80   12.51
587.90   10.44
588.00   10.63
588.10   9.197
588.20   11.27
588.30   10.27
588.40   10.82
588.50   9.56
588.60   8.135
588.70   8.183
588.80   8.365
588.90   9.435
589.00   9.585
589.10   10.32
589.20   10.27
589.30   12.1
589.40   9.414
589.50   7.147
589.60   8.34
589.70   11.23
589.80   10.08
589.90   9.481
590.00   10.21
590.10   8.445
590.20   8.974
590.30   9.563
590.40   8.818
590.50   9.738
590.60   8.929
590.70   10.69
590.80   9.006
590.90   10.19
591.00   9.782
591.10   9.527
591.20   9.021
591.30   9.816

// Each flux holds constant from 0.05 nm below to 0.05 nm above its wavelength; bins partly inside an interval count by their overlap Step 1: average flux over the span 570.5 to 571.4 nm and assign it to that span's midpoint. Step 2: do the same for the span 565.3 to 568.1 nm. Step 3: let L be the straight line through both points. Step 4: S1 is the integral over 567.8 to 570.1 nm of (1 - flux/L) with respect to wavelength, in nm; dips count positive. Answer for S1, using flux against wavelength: -0.12 nm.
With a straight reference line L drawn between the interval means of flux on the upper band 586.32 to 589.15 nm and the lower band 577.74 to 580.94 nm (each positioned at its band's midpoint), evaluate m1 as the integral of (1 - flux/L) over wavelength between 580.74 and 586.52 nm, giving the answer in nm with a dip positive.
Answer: 0.22 nm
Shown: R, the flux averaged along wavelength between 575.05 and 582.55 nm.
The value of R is 10.5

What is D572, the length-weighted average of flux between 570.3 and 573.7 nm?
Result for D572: 10.2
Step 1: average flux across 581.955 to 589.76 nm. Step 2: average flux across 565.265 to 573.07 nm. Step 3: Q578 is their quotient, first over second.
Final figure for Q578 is 0.94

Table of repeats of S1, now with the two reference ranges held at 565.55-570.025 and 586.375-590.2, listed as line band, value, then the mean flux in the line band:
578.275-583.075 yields 0.16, 9.97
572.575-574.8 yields 0.10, 10.2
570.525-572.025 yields 0.11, 9.96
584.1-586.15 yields -0.06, 10.4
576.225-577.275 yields -0.10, 11.5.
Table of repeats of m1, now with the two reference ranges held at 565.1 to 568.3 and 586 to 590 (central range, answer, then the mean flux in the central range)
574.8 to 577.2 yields -0.19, 11.3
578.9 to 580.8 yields 0.03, 10.1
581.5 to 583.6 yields 0.16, 9.4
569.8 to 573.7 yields 0.18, 10.1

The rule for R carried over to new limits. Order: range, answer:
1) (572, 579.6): 10.8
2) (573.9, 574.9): 10.5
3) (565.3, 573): 10.7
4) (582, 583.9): 10.1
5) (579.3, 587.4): 9.91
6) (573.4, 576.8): 11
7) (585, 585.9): 10.7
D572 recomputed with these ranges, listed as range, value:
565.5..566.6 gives 11.2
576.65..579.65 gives 10.7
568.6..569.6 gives 11.1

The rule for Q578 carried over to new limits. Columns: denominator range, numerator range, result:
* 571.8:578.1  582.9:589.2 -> 0.94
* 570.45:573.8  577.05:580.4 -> 1.03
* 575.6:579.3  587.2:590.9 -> 0.89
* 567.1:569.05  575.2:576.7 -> 1.02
